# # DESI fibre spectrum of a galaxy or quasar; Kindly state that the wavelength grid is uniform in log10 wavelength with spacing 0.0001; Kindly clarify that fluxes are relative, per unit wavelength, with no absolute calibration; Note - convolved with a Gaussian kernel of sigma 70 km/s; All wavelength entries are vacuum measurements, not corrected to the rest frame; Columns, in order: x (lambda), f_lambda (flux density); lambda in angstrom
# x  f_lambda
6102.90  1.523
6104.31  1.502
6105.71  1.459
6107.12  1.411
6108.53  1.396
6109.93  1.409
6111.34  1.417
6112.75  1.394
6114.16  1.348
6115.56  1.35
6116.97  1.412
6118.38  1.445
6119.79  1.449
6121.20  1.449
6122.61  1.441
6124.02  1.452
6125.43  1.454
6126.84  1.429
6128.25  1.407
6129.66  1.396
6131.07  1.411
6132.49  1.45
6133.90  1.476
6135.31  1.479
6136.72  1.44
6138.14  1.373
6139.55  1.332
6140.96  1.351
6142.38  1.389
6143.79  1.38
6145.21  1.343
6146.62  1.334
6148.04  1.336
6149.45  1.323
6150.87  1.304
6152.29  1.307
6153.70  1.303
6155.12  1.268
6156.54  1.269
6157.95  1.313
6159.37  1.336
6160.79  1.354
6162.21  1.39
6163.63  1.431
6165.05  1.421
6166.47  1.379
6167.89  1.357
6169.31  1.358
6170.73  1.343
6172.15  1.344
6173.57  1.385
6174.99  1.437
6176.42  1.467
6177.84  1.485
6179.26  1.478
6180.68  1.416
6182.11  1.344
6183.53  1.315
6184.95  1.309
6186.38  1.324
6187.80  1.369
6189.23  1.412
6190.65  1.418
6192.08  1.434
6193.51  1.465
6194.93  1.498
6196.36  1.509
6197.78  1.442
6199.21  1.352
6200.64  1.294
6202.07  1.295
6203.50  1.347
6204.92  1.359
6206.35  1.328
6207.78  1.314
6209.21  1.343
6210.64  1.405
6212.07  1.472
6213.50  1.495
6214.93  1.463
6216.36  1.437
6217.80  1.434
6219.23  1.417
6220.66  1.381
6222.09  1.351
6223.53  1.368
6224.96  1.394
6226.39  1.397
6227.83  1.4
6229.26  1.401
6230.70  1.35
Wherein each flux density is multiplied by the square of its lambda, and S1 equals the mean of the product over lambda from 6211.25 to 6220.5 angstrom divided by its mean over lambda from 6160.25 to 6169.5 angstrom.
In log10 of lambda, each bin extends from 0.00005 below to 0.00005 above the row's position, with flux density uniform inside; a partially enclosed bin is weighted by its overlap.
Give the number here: 1.1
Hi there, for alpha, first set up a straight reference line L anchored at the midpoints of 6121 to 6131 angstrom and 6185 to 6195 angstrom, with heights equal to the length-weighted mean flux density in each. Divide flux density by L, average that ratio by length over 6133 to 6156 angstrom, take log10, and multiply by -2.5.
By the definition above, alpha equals 0.05 mag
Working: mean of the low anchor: 1.43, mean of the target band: 1.36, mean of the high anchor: 1.4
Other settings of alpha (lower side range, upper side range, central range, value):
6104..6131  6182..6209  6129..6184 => 0.018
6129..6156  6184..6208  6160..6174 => -0.002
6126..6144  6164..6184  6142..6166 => 0.049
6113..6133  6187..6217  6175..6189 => 0.011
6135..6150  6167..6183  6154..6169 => 0.029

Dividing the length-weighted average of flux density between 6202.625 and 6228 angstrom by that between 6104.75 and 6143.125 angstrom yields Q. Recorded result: 0.98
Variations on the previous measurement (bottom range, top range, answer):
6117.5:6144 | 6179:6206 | 0.97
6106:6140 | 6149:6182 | 0.96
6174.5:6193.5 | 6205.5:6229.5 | 1.00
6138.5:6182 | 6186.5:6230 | 1.03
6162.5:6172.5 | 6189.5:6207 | 1.01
